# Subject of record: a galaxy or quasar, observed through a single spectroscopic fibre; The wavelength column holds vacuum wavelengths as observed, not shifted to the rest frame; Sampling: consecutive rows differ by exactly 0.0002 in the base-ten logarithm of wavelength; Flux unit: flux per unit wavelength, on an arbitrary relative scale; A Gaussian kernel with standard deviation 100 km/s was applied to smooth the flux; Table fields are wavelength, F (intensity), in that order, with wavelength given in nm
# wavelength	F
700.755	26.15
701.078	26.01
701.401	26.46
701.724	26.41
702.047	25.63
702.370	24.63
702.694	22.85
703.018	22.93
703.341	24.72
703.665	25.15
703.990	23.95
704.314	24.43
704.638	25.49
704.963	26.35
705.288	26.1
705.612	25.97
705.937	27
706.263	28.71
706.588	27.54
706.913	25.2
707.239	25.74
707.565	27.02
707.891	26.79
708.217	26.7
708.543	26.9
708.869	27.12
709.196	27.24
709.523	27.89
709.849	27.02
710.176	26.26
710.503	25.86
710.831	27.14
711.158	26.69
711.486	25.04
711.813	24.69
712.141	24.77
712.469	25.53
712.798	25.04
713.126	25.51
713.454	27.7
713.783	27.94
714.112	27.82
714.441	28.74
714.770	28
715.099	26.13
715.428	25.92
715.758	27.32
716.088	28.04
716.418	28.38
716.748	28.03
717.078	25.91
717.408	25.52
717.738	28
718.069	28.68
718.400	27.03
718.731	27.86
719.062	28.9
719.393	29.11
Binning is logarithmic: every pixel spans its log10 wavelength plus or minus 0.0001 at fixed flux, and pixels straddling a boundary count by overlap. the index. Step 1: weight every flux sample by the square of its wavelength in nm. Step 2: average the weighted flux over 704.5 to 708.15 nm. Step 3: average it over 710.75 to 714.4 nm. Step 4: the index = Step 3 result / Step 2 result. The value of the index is 1.0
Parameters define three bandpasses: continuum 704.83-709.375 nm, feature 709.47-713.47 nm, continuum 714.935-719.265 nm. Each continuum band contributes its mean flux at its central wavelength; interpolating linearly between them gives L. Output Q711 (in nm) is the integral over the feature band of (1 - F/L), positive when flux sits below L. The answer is 0.15 nm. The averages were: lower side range 26.7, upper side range 27.4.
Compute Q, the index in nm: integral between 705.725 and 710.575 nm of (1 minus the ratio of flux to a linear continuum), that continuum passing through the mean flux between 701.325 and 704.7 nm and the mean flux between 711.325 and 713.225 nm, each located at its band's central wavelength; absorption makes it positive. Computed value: -0.38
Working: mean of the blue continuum 24.7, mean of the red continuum 25.1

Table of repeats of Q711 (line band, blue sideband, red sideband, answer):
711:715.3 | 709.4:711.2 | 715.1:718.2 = 0.09 nm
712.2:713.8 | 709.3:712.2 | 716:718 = 0.03 nm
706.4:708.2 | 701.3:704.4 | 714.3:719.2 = -0.07 nm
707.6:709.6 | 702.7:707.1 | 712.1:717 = -0.07 nm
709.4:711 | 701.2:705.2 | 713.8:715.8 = -0.02 nm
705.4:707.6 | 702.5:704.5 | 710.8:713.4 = -0.19 nm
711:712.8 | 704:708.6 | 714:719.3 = 0.11 nm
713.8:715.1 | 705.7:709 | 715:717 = -0.03 nm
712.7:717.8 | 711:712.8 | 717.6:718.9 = -0.09 nm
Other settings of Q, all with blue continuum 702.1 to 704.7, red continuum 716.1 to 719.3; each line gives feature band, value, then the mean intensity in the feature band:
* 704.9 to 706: -0.07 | 26.3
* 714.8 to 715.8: 0.02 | 26.6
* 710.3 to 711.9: 0.01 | 26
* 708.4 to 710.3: -0.10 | 27.1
